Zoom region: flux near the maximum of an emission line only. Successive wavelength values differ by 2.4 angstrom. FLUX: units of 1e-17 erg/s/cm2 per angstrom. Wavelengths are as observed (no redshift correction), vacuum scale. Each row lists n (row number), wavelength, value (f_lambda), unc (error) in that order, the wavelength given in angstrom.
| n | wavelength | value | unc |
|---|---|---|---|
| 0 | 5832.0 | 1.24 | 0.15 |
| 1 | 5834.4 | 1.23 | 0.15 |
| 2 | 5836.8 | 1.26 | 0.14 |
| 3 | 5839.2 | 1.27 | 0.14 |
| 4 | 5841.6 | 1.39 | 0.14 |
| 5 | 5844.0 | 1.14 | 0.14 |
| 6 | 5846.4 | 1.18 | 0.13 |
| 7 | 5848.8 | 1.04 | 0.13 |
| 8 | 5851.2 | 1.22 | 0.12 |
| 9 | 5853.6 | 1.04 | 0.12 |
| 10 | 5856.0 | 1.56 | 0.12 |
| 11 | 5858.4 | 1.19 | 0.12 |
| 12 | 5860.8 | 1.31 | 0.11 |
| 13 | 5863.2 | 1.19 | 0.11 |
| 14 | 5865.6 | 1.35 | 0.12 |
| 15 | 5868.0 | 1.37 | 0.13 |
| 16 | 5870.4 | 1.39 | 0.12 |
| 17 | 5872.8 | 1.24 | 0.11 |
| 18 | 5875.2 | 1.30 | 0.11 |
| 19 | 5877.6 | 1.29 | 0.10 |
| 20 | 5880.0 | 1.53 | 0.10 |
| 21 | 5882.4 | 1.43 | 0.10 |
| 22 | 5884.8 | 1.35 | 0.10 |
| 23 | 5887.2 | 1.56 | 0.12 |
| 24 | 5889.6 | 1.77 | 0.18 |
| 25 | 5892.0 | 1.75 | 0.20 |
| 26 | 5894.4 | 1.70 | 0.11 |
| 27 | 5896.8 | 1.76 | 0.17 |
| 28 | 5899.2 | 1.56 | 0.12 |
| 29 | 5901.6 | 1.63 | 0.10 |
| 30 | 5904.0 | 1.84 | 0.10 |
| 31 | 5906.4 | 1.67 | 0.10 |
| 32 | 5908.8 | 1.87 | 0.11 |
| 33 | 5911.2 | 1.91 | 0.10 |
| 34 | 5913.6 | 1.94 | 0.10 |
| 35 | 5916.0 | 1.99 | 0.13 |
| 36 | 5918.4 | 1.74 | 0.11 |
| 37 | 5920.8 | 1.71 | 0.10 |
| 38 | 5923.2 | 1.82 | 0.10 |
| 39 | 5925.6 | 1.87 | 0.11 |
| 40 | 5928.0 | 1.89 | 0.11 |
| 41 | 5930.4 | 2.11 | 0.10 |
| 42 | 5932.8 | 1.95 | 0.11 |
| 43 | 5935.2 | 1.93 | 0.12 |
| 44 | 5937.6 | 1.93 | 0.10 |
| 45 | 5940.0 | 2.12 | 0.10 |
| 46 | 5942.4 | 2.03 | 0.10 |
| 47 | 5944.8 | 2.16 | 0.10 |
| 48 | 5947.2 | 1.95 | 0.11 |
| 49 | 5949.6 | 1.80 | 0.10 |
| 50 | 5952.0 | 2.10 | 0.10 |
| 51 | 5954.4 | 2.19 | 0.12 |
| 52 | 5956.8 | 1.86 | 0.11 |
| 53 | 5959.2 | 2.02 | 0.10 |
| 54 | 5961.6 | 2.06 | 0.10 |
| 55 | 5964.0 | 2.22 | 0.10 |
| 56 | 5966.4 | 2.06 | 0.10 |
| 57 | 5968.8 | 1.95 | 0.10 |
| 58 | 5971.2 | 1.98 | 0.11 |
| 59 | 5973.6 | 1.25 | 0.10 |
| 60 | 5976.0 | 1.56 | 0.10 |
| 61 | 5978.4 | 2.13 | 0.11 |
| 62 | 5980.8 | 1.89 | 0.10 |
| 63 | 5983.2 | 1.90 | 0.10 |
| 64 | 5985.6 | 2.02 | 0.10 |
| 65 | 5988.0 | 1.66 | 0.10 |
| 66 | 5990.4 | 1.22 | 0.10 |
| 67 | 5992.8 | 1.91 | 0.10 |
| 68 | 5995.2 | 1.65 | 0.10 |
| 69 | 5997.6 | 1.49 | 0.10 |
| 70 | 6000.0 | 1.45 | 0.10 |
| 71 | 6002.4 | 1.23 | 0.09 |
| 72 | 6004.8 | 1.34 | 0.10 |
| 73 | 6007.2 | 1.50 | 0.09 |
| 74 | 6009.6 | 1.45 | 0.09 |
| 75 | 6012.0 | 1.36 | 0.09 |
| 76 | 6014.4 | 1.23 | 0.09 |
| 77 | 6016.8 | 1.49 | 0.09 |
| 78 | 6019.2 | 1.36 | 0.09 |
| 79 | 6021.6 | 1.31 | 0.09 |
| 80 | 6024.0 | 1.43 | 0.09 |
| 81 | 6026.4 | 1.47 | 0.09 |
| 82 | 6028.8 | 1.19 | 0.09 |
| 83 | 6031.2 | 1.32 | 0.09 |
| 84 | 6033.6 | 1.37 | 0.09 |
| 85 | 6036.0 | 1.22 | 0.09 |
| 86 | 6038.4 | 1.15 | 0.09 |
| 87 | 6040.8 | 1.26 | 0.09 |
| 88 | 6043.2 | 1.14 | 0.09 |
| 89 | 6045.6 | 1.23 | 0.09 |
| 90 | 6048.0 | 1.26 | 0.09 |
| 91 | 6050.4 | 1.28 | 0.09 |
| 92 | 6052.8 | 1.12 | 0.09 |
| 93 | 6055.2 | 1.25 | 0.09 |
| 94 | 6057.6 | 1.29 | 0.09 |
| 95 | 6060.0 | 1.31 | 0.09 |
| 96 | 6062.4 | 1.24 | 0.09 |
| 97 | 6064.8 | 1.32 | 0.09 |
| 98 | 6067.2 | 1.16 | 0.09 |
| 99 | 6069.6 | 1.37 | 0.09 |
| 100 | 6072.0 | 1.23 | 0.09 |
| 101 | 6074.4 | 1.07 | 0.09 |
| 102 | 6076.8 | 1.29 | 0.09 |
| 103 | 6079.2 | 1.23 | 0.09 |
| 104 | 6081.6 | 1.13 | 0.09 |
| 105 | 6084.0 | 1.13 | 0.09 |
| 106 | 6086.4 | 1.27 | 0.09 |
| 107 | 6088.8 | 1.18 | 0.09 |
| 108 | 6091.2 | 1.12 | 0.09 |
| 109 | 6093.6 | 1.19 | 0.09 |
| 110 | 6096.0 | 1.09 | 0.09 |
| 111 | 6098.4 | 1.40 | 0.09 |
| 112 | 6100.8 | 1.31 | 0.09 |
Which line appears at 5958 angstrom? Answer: C III] 1909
